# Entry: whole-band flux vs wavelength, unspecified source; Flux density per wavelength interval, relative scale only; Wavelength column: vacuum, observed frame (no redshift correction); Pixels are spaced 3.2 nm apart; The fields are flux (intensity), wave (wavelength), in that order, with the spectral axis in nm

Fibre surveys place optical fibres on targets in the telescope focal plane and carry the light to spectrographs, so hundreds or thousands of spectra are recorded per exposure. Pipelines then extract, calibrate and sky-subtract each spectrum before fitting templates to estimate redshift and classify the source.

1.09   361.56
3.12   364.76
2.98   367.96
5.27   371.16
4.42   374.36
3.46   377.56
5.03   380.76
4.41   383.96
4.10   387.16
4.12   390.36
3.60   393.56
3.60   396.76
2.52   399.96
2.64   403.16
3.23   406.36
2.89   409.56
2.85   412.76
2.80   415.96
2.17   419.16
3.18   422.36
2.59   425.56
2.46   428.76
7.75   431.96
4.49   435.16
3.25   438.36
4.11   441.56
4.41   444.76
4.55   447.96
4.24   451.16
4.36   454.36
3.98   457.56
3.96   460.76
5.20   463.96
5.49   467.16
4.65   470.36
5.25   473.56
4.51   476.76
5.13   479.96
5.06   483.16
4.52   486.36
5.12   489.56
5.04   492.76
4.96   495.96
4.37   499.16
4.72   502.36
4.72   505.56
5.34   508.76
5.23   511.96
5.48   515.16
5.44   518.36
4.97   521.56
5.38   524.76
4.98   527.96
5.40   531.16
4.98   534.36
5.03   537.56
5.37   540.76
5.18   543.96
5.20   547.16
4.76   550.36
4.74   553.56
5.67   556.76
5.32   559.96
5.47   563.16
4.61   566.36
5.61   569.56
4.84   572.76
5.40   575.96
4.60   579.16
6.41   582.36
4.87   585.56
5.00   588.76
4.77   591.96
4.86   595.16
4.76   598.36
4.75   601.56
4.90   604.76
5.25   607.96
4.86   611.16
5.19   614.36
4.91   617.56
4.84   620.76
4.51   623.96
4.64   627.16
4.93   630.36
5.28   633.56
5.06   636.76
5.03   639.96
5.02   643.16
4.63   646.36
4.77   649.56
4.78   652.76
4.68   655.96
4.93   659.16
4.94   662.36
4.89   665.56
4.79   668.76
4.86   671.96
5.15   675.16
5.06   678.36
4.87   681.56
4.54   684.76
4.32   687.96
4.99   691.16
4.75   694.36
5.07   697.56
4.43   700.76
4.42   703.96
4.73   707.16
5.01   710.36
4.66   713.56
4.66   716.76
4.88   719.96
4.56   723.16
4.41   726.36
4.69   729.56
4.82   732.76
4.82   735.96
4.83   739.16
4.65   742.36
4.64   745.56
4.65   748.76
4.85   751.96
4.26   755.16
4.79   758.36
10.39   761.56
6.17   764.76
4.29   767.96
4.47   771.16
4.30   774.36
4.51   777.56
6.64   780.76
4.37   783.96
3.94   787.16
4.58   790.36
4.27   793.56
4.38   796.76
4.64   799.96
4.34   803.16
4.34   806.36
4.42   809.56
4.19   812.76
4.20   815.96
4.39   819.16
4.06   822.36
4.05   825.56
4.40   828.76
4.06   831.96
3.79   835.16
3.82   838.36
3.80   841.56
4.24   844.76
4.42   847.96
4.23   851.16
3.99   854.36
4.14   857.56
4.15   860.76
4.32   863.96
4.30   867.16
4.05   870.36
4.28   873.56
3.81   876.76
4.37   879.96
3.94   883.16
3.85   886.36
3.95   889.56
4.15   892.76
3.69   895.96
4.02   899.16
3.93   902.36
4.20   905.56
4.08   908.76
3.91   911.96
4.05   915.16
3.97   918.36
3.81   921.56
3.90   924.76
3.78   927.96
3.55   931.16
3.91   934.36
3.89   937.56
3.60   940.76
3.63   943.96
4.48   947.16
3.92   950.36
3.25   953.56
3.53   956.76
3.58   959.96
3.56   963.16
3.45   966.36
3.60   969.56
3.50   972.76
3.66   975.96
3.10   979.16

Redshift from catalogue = 0.161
